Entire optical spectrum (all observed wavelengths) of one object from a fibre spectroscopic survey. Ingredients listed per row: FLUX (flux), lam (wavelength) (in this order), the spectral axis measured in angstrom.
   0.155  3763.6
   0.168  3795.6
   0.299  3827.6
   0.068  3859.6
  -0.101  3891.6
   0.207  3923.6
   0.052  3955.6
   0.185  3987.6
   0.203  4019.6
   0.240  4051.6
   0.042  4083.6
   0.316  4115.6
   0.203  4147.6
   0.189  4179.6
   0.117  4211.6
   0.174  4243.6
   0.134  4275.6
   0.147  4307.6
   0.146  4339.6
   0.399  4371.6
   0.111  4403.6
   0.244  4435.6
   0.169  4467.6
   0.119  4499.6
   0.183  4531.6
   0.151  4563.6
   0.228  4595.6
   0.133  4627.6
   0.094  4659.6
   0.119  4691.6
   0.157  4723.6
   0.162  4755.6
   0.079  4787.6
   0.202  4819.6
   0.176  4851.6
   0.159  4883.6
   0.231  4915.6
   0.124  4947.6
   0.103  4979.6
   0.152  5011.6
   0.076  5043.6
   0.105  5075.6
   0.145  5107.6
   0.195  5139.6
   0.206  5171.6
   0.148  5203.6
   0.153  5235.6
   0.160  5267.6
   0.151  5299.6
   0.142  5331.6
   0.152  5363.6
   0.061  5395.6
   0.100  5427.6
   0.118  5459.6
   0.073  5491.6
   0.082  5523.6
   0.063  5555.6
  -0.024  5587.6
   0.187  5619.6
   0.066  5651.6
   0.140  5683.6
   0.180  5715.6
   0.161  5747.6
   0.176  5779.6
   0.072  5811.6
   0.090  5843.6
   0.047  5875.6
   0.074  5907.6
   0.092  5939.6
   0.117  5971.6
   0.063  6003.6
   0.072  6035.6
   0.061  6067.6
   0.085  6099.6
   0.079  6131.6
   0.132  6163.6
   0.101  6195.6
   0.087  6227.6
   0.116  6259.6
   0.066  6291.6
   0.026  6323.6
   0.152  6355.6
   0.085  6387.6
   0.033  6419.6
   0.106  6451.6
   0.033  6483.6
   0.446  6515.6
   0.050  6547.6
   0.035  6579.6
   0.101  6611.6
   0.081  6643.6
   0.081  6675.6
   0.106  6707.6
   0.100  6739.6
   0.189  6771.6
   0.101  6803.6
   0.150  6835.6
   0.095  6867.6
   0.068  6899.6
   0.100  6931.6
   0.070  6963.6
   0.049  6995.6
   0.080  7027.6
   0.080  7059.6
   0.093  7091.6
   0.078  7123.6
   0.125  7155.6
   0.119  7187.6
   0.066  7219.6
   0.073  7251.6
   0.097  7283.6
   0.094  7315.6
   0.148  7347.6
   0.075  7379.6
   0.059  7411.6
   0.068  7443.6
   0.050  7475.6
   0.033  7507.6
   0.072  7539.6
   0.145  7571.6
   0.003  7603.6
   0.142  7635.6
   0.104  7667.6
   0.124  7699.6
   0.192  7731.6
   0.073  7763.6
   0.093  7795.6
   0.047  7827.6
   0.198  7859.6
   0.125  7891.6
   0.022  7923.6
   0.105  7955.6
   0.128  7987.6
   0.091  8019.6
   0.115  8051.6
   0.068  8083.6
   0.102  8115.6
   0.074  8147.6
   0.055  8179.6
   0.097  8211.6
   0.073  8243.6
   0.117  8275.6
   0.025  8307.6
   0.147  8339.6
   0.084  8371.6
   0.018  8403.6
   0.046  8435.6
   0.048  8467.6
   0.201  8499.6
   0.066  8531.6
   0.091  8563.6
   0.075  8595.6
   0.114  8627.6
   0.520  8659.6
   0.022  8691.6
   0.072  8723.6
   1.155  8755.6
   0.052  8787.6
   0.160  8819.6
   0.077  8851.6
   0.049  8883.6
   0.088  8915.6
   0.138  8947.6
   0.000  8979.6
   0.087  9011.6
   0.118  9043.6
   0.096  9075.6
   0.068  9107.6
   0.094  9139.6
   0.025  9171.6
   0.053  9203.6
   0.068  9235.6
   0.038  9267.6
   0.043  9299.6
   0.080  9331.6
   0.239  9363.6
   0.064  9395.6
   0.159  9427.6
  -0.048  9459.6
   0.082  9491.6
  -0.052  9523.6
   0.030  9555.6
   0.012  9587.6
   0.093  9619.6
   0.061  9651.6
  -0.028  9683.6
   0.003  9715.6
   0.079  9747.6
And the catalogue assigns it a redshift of 0.75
